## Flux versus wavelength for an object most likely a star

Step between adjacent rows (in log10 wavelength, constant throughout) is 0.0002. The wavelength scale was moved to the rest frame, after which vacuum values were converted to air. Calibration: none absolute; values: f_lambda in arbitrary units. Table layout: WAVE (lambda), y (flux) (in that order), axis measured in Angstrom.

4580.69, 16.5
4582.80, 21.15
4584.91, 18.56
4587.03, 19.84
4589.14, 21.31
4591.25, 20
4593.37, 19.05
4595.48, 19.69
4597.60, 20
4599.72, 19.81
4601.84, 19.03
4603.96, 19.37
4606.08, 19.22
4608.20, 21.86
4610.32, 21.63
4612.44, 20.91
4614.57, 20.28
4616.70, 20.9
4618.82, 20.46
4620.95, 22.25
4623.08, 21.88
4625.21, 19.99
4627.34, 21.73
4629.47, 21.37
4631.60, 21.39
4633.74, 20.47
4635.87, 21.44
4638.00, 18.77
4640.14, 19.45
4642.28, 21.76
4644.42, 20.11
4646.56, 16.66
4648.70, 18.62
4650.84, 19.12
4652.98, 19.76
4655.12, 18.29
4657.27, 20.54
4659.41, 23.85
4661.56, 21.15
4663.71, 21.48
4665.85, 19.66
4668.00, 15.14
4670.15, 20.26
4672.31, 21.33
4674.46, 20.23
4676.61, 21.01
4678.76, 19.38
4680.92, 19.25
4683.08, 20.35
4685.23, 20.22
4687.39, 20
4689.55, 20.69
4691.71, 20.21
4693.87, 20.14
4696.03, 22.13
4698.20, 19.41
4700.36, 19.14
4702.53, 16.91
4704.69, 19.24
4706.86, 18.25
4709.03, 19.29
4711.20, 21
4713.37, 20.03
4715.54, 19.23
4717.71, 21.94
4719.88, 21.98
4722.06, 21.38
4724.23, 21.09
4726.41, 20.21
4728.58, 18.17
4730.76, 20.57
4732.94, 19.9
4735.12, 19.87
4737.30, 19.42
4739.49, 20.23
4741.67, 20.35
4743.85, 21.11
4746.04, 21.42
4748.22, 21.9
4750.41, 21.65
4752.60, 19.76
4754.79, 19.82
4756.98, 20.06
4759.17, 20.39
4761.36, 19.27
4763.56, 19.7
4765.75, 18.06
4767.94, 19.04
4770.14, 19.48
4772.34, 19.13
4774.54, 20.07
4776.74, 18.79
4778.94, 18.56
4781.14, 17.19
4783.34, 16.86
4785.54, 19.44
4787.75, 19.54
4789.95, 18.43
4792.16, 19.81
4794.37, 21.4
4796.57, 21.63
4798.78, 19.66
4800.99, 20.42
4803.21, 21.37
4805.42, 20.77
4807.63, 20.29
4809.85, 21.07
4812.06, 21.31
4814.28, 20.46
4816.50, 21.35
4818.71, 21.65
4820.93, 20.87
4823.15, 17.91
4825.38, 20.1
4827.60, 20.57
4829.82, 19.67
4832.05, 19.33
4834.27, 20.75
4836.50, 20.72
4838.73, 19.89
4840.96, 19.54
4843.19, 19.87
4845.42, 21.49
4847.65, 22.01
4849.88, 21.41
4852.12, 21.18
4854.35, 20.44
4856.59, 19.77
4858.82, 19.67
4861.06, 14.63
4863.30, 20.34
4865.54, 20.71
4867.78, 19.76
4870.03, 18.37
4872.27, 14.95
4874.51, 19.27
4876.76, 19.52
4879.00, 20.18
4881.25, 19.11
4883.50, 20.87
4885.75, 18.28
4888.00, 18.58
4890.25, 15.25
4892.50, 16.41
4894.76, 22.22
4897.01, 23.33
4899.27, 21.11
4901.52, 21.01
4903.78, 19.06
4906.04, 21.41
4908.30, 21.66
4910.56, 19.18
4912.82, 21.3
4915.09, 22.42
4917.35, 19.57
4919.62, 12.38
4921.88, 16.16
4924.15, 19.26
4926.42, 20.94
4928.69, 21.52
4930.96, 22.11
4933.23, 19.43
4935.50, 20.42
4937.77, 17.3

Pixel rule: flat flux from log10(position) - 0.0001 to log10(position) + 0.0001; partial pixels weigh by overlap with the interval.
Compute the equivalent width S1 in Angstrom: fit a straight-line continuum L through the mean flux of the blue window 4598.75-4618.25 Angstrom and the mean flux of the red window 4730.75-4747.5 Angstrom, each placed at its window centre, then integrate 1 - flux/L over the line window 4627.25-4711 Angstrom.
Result 1.7 Angstrom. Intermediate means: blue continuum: 20.3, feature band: 19.9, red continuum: 20.4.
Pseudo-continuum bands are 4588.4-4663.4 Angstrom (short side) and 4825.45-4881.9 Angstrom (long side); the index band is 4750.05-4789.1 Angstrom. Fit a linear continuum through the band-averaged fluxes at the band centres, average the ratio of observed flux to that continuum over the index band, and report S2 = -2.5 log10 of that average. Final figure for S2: 0.04 mag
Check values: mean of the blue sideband 20.4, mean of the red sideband 19.7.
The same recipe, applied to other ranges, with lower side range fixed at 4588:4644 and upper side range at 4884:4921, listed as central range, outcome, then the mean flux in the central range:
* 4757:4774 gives 0.04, 19.4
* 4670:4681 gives 0.00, 20.3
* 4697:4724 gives 0.02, 19.9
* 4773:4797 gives 0.04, 19.2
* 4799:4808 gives -0.04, 20.6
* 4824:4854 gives -0.04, 20.5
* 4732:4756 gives -0.02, 20.5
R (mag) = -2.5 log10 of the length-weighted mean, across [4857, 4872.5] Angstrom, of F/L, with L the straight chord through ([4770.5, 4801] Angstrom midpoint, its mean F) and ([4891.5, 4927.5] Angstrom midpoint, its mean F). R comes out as 0.06 mag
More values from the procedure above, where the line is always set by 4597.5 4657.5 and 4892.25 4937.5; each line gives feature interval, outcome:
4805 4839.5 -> -0.02 mag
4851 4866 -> 0.03 mag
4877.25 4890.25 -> 0.06 mag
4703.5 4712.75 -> 0.04 mag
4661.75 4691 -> 0.01 mag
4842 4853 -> -0.06 mag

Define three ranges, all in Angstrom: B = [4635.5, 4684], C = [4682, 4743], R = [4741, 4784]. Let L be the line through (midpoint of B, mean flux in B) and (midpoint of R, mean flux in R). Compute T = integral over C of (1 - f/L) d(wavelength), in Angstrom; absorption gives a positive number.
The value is -0.9 Angstrom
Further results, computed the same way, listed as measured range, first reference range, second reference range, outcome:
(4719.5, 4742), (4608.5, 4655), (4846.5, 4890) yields -0.3 Angstrom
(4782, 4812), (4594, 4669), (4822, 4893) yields -0.7 Angstrom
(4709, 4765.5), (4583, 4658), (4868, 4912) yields -1.4 Angstrom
